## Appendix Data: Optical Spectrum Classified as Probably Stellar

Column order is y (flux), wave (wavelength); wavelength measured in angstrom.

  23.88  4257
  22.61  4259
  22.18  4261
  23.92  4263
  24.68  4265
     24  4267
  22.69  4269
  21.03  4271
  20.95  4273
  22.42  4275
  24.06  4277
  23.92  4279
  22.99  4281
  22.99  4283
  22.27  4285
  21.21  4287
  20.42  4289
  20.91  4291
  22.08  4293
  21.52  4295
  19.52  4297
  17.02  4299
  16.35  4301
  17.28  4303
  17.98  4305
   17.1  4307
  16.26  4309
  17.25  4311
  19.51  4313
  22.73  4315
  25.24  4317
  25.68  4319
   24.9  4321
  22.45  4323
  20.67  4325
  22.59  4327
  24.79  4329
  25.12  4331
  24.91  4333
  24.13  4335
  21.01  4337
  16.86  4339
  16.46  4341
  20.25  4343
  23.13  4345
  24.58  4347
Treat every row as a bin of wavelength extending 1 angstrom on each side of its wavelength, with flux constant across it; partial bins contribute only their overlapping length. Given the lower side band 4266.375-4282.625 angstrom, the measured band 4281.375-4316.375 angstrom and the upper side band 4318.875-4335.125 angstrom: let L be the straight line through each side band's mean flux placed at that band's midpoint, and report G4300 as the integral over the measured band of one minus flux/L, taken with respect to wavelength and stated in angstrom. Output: 5.3 angstrom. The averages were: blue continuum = 22.7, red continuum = 23.8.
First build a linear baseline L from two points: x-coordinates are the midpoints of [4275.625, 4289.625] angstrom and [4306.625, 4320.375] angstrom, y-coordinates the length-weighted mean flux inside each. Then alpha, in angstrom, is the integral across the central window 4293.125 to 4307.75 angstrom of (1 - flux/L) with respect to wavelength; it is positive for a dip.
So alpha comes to 2.2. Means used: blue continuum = 22.6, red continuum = 20.8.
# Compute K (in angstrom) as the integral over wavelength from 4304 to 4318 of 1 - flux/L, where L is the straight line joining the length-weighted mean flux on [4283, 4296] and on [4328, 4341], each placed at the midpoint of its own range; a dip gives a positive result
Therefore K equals 1.6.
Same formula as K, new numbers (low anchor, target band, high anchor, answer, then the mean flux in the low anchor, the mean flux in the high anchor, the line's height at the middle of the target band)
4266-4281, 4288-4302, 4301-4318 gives 0.6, 22.7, 19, 20.5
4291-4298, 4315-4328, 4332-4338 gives -0.6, 21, 23.3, 22.6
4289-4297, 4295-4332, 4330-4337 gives 3.3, 21.1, 24.2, 22.7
